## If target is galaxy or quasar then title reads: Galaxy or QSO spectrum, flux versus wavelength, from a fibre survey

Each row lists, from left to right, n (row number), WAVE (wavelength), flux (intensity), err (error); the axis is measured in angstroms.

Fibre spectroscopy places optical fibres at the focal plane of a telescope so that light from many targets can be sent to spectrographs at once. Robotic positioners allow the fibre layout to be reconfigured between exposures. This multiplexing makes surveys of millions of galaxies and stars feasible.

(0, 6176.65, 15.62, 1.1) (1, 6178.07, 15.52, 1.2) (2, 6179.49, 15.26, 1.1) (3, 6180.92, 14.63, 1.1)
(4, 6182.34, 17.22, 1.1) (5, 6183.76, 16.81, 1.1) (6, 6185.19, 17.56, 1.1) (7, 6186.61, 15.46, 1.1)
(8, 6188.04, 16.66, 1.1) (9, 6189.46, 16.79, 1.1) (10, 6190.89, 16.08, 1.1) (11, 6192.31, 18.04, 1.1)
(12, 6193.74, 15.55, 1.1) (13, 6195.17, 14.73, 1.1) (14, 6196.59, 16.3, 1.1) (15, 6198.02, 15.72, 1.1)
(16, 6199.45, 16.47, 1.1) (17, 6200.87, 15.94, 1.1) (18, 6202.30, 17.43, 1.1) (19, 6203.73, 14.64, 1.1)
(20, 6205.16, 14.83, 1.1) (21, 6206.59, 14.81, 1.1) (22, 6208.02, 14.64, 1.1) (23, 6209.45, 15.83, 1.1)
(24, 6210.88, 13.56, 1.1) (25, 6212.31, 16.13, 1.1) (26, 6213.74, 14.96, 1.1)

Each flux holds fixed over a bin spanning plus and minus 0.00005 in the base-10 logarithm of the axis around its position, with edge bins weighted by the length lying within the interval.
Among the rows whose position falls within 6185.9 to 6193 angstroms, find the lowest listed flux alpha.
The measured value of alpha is 15.46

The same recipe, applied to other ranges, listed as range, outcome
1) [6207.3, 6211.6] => 13.56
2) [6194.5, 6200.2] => 14.73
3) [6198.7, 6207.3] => 14.64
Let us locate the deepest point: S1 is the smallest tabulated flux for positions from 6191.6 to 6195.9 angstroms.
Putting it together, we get 14.73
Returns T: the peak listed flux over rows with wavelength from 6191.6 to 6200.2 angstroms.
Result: 18.04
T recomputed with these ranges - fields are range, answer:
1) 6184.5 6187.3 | 17.56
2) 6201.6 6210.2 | 17.43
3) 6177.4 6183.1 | 17.22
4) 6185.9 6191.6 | 16.79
